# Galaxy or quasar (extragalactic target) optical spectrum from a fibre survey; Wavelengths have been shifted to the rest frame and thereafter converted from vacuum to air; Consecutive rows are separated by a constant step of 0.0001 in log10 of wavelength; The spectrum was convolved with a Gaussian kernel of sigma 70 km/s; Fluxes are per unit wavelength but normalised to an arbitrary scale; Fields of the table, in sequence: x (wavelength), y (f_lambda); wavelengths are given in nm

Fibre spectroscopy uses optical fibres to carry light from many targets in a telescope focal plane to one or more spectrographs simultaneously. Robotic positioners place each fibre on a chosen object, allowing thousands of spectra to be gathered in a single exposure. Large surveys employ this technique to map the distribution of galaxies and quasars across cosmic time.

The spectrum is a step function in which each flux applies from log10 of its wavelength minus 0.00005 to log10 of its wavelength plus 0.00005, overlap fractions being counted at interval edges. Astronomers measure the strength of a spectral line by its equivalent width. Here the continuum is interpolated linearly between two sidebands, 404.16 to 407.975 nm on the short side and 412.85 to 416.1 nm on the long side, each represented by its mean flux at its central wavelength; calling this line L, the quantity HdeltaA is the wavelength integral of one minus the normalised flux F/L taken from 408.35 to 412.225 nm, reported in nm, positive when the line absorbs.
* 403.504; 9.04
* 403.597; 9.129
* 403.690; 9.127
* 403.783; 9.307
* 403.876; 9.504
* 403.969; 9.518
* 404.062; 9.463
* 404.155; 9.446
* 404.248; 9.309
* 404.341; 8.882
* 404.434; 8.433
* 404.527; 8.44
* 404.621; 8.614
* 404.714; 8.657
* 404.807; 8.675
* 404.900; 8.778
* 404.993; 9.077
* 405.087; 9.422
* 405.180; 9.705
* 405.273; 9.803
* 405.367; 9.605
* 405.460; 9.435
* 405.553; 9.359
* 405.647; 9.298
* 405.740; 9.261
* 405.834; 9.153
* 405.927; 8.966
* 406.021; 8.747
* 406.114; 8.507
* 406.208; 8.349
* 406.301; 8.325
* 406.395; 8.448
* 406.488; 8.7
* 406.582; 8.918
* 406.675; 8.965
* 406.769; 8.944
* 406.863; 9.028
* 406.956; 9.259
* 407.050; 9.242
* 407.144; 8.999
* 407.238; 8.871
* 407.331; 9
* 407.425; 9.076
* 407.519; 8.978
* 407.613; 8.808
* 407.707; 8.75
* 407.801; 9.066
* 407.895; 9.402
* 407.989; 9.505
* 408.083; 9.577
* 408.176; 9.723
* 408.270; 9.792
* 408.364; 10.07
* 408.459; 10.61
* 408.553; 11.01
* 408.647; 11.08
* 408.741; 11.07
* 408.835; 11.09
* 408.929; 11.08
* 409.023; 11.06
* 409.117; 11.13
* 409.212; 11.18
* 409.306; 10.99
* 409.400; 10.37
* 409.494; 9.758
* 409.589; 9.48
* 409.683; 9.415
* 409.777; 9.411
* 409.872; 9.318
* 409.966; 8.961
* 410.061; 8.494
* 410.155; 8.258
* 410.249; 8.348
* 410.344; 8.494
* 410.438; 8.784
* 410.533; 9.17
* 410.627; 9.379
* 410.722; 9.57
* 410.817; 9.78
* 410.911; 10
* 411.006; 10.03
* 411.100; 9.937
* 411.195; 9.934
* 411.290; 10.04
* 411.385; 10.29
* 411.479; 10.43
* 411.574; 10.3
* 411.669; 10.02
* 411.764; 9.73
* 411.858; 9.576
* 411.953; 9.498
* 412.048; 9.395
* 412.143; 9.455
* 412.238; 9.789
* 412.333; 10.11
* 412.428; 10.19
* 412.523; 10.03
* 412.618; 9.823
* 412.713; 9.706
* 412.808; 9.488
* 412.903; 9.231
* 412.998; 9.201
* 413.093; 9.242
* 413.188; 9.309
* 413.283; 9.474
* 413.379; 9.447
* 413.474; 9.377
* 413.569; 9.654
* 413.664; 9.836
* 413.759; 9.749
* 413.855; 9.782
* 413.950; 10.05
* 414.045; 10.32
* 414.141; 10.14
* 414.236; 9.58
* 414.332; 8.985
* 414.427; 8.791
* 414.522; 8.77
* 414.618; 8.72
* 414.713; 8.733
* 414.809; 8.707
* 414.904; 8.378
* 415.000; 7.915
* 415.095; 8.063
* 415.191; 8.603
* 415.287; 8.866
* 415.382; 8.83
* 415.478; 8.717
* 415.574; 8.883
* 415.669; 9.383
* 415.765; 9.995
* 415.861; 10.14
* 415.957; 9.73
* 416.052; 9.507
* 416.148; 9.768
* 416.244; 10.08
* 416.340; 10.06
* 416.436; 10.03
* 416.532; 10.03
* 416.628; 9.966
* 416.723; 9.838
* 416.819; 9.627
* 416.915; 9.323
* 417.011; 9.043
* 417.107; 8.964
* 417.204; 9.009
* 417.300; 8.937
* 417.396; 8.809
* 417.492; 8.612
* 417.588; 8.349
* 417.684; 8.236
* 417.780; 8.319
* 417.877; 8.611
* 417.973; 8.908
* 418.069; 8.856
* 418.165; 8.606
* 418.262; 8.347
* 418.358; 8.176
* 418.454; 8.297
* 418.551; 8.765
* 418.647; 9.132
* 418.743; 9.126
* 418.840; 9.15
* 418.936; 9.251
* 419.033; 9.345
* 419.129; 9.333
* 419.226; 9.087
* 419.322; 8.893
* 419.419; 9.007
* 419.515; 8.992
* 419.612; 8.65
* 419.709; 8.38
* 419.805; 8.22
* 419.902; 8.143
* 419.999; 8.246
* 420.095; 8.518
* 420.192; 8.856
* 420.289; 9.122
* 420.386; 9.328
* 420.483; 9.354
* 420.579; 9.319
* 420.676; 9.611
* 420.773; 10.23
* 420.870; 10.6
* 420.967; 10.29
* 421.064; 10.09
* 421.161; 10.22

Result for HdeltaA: -0.33 nm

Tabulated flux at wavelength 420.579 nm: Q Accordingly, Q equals 9.319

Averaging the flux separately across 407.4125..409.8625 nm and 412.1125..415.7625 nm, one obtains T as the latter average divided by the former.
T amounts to 0.93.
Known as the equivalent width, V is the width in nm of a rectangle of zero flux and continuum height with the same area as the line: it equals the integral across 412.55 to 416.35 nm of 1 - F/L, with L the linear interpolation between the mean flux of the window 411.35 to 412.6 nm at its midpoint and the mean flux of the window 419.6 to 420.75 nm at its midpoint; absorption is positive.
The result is 0.10 nm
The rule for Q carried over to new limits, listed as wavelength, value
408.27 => 9.792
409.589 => 9.48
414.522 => 8.77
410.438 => 8.784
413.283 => 9.474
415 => 7.915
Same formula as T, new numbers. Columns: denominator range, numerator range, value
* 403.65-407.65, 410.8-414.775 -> 1.07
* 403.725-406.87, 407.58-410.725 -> 1.08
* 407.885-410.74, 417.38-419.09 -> 0.88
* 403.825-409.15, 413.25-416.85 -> 1.00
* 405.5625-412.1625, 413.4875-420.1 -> 0.95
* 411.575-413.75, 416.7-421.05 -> 0.93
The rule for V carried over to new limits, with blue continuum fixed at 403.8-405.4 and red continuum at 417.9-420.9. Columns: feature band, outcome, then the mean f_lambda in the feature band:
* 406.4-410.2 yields -0.235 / 9.65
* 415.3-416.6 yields -0.089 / 9.61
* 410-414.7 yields -0.259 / 9.54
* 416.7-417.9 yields 0.013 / 8.88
